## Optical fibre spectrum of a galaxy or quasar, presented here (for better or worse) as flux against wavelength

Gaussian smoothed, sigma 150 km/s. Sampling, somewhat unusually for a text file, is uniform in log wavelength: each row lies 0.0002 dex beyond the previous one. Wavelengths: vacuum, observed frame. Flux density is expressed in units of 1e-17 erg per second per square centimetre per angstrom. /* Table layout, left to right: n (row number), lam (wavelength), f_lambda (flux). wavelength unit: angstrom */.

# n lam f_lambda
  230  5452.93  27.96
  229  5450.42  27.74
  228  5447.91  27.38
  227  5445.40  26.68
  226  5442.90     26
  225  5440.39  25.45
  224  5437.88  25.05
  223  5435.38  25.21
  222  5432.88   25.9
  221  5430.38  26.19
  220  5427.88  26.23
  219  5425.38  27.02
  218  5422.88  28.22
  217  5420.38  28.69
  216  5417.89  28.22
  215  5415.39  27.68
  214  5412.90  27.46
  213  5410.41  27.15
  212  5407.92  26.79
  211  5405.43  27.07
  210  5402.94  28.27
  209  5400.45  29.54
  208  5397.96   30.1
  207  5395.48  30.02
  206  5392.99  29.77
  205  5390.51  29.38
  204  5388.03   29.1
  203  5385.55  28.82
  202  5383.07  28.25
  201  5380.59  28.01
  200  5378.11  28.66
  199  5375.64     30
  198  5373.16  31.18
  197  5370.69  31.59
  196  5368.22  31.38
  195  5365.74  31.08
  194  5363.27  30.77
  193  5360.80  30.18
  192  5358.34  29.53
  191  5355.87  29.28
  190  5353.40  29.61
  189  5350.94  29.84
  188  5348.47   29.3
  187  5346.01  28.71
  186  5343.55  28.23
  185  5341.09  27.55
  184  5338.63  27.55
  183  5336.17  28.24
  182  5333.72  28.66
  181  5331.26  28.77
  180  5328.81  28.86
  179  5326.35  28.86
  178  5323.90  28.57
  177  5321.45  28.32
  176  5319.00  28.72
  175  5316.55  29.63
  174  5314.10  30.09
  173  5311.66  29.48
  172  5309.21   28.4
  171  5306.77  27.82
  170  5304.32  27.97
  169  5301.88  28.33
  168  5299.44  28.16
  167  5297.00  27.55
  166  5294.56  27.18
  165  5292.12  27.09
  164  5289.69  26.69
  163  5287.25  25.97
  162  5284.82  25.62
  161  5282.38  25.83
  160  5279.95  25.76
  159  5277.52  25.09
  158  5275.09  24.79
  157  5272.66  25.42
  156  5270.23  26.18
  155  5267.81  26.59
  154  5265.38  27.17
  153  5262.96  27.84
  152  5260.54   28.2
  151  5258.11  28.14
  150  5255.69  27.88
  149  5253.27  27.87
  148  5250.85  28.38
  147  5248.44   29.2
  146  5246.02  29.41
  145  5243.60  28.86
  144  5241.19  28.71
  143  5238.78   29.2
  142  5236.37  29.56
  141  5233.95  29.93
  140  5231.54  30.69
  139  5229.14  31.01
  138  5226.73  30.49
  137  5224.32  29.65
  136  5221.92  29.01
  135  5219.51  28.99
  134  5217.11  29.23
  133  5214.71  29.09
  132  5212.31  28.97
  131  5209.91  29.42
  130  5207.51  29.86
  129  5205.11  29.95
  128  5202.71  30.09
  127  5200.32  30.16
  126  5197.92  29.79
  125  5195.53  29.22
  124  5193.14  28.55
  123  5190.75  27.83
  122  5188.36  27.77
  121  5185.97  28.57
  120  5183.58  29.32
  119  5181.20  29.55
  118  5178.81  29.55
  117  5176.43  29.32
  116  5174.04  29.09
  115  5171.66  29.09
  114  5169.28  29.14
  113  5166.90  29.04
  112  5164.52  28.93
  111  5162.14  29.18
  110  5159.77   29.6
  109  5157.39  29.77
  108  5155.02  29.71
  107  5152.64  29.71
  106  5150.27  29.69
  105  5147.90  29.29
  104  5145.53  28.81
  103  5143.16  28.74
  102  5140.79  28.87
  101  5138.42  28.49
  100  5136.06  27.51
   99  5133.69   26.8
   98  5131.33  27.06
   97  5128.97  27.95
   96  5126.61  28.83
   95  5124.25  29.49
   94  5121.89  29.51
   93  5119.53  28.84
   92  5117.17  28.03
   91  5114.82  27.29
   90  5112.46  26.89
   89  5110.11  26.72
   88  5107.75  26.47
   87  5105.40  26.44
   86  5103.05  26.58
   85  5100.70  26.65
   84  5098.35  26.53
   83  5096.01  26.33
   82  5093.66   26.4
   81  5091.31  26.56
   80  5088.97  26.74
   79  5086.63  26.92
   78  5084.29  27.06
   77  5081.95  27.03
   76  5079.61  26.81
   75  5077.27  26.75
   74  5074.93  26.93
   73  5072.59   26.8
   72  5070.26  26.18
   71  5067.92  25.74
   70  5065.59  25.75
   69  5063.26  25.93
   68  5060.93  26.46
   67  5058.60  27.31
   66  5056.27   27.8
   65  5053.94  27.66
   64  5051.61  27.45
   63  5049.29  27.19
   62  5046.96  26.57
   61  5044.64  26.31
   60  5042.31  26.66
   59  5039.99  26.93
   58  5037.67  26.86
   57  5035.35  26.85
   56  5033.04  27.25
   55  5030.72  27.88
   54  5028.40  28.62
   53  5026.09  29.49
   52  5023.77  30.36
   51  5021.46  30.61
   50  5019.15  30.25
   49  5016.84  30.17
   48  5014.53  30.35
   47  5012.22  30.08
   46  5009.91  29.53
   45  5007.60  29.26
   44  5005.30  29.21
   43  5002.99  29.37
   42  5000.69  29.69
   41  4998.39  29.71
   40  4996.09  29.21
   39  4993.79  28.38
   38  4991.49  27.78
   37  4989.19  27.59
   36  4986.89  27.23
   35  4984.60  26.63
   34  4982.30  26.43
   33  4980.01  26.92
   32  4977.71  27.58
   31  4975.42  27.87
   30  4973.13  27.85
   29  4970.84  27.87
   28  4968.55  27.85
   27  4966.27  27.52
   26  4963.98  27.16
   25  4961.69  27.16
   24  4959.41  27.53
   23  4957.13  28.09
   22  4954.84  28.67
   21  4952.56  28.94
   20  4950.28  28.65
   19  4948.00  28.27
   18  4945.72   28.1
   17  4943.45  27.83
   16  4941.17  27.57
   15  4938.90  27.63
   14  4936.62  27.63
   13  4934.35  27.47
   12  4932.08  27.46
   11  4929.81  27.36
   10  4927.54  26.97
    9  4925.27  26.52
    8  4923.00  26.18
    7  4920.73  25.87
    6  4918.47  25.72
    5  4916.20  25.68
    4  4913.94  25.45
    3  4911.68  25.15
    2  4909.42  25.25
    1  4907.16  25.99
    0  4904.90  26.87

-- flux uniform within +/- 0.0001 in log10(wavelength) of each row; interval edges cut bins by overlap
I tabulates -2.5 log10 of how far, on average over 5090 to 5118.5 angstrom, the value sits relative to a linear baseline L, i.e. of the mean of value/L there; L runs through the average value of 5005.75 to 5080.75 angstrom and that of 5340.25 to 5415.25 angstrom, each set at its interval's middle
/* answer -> 0.05 mag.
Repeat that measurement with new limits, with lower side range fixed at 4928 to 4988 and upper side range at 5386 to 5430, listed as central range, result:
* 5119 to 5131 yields -0.04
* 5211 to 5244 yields -0.06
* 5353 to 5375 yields -0.09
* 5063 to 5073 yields 0.07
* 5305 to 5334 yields -0.03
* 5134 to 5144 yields -0.01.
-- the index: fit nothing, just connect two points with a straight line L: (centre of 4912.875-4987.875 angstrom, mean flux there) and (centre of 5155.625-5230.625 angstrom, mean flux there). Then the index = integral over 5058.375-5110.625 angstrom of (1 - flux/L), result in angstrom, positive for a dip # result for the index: 3.5 angstrom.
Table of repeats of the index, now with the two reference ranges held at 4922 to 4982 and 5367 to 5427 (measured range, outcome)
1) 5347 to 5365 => -0.7 angstrom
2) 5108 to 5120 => 0.3 angstrom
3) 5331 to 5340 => 0.1 angstrom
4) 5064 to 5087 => 1.1 angstrom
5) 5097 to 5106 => 0.5 angstrom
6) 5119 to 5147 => -0.3 angstrom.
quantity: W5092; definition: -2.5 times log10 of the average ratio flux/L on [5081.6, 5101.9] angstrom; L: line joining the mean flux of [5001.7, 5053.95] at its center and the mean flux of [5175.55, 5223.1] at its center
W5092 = 0.08 mag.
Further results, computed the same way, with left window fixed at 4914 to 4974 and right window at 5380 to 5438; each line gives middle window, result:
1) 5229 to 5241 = -0.08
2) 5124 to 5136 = -0.01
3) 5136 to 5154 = -0.05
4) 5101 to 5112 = 0.04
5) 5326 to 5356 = -0.03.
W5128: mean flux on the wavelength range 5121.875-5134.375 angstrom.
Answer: 28.2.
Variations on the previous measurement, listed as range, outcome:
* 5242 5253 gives 28.9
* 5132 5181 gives 29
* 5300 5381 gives 29.2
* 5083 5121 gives 26.9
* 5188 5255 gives 29.3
